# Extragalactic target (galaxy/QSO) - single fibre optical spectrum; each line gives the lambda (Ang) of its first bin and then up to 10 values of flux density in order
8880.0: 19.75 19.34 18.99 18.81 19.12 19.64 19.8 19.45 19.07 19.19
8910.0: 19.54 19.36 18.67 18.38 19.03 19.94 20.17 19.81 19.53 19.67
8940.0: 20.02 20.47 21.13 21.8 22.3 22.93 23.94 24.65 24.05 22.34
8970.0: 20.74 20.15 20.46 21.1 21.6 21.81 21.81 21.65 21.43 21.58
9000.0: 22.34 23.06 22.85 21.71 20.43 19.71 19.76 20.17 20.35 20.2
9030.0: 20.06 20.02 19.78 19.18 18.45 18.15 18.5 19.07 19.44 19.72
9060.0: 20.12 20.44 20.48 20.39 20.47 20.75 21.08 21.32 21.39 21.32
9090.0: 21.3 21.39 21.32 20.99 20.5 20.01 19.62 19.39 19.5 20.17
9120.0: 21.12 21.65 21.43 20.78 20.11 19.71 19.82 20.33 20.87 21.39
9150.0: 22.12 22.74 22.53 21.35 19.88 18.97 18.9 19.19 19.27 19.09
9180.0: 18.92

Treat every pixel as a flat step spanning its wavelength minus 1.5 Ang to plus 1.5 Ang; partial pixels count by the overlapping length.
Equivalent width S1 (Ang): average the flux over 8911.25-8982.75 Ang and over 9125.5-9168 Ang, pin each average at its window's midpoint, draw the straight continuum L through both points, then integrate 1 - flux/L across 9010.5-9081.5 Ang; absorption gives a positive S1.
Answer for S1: 3.23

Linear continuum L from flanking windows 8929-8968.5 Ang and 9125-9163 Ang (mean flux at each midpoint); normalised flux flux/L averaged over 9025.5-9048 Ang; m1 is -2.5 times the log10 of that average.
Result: 0.11 mag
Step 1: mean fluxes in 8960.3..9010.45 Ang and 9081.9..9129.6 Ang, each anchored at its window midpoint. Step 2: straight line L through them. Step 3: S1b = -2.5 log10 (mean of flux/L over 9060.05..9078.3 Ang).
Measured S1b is 0.03 mag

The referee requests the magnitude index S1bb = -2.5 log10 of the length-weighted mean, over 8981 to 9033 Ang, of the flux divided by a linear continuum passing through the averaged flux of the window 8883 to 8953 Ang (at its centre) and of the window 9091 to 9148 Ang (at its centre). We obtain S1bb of -0.06 mag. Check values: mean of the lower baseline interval 19.7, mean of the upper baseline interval 20.5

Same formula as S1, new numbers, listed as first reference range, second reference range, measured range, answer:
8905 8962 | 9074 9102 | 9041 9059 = 1.8 Ang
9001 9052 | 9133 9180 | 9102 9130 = -0.2 Ang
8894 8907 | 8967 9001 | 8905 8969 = -1.5 Ang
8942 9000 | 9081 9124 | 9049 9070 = 1.2 Ang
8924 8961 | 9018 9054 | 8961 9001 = -2.5 Ang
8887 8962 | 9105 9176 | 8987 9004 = -1.4 Ang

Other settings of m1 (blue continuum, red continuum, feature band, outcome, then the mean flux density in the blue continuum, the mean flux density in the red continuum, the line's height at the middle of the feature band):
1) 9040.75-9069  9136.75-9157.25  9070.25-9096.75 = -0.057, 19.4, 21.4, 20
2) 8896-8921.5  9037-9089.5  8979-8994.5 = -0.106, 19.2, 20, 19.6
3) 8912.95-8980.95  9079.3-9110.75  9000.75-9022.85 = -0.012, 20.9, 20.9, 20.9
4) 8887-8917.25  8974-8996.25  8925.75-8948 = 0.000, 19.3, 21.4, 20.2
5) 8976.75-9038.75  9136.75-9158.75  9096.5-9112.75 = 0.059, 21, 21.4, 21.3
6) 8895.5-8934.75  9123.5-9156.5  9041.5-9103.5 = 0.011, 19.4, 21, 20.5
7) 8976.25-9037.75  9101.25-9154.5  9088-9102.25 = -0.022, 21.1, 20.6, 20.7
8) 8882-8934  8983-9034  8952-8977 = -0.107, 19.3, 21.1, 20.3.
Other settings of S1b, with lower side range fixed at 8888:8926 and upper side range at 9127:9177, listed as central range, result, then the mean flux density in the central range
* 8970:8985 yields -0.07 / 20.9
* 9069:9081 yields -0.04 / 20.8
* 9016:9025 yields -0.01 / 20.1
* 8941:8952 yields -0.10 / 21.2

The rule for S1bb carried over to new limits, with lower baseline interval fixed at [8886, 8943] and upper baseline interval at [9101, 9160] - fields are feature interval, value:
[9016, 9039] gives 0.01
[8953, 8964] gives -0.21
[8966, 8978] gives -0.06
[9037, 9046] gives 0.08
